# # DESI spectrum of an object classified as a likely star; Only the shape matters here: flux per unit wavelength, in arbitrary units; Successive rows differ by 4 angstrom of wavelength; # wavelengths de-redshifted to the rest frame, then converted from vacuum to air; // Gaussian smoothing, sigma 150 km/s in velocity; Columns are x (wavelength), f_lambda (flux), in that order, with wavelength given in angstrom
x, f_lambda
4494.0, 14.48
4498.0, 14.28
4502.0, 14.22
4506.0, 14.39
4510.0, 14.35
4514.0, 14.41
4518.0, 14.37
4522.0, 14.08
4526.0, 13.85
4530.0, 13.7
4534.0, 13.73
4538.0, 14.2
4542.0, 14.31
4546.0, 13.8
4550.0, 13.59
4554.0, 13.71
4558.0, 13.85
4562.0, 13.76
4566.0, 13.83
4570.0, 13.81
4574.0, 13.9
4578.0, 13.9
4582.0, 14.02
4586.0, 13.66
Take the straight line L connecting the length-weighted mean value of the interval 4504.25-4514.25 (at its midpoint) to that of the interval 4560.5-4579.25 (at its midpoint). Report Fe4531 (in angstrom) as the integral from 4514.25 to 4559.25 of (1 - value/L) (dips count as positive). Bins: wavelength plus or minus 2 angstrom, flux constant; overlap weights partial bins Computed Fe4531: 0.6 angstrom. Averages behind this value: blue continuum 14.4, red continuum 13.8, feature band 13.9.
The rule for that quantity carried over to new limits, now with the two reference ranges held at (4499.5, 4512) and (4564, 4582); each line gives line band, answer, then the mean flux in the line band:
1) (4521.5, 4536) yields 0.4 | 13.8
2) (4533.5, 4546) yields 0.0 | 14.1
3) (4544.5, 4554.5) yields 0.2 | 13.7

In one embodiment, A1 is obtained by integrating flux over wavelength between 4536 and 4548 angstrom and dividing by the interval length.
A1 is 14.1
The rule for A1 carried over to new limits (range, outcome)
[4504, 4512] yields 14.4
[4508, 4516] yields 14.4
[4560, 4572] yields 13.8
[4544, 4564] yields 13.7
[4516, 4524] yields 14.2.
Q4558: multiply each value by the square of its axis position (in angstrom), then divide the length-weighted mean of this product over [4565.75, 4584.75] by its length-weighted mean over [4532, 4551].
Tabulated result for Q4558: 1.0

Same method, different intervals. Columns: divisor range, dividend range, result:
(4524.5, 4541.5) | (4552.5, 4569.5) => 1.00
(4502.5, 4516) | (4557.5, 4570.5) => 0.98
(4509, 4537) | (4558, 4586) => 1.01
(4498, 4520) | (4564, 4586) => 1.00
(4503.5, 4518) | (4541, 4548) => 0.99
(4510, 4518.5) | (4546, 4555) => 0.97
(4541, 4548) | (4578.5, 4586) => 1.01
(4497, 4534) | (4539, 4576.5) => 1.00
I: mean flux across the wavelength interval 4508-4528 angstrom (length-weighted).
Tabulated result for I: 14.2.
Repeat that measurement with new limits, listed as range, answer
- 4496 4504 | 14.2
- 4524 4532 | 13.8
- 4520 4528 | 14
